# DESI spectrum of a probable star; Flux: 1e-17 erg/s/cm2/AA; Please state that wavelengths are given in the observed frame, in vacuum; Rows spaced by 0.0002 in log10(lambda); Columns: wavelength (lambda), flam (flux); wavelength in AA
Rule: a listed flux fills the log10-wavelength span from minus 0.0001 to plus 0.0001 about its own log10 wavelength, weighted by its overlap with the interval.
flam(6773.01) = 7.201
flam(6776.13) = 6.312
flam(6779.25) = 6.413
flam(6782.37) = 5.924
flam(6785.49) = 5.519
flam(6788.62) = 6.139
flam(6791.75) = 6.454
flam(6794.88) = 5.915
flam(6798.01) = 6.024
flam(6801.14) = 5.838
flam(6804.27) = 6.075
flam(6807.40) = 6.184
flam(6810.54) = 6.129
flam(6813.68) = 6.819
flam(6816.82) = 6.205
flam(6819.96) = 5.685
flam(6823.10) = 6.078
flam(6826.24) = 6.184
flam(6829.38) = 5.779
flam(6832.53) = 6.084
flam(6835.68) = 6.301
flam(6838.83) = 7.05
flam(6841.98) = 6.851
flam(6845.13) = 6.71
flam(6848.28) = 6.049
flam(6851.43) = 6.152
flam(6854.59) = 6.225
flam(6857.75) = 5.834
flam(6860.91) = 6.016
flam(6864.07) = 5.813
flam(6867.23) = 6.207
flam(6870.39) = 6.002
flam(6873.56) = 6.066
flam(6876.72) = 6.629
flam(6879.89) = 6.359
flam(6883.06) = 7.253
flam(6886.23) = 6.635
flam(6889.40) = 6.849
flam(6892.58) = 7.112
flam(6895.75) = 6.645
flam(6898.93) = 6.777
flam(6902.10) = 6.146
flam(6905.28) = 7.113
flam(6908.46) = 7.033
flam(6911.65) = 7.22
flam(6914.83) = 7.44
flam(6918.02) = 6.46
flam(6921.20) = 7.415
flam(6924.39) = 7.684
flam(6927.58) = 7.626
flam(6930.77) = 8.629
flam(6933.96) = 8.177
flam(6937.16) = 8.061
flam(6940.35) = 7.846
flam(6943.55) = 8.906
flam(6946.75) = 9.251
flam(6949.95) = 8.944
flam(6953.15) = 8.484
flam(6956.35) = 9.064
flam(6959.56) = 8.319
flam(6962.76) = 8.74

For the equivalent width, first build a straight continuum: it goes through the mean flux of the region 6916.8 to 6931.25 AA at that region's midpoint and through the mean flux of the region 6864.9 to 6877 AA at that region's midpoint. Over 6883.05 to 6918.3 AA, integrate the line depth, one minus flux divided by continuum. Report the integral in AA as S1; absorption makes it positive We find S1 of 0.1 AA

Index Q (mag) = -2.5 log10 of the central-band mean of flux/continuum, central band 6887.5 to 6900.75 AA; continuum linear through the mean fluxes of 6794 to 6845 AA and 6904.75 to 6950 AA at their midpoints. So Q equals 0.08 mag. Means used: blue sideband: 6.22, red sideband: 7.83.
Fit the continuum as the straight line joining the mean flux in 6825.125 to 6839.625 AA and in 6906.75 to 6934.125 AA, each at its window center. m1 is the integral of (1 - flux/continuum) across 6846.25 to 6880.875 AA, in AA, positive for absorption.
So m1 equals 2.9 AA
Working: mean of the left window 6.24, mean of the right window 7.48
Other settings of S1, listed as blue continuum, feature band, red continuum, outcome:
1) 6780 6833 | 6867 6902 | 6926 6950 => 4.04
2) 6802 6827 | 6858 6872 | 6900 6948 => 1.74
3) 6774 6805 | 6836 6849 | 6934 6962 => 0.47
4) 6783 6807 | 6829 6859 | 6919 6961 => 1.99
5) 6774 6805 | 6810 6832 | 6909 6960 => 1.31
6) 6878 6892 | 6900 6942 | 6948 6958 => 2.35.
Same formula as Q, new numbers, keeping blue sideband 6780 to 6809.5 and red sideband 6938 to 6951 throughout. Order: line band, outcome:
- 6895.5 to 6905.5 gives 0.193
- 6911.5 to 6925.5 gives 0.140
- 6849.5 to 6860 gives 0.170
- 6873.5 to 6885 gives 0.135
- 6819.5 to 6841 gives 0.076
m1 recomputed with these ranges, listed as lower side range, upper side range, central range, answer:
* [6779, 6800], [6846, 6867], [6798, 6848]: -1.76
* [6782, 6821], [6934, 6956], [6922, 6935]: 0.48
